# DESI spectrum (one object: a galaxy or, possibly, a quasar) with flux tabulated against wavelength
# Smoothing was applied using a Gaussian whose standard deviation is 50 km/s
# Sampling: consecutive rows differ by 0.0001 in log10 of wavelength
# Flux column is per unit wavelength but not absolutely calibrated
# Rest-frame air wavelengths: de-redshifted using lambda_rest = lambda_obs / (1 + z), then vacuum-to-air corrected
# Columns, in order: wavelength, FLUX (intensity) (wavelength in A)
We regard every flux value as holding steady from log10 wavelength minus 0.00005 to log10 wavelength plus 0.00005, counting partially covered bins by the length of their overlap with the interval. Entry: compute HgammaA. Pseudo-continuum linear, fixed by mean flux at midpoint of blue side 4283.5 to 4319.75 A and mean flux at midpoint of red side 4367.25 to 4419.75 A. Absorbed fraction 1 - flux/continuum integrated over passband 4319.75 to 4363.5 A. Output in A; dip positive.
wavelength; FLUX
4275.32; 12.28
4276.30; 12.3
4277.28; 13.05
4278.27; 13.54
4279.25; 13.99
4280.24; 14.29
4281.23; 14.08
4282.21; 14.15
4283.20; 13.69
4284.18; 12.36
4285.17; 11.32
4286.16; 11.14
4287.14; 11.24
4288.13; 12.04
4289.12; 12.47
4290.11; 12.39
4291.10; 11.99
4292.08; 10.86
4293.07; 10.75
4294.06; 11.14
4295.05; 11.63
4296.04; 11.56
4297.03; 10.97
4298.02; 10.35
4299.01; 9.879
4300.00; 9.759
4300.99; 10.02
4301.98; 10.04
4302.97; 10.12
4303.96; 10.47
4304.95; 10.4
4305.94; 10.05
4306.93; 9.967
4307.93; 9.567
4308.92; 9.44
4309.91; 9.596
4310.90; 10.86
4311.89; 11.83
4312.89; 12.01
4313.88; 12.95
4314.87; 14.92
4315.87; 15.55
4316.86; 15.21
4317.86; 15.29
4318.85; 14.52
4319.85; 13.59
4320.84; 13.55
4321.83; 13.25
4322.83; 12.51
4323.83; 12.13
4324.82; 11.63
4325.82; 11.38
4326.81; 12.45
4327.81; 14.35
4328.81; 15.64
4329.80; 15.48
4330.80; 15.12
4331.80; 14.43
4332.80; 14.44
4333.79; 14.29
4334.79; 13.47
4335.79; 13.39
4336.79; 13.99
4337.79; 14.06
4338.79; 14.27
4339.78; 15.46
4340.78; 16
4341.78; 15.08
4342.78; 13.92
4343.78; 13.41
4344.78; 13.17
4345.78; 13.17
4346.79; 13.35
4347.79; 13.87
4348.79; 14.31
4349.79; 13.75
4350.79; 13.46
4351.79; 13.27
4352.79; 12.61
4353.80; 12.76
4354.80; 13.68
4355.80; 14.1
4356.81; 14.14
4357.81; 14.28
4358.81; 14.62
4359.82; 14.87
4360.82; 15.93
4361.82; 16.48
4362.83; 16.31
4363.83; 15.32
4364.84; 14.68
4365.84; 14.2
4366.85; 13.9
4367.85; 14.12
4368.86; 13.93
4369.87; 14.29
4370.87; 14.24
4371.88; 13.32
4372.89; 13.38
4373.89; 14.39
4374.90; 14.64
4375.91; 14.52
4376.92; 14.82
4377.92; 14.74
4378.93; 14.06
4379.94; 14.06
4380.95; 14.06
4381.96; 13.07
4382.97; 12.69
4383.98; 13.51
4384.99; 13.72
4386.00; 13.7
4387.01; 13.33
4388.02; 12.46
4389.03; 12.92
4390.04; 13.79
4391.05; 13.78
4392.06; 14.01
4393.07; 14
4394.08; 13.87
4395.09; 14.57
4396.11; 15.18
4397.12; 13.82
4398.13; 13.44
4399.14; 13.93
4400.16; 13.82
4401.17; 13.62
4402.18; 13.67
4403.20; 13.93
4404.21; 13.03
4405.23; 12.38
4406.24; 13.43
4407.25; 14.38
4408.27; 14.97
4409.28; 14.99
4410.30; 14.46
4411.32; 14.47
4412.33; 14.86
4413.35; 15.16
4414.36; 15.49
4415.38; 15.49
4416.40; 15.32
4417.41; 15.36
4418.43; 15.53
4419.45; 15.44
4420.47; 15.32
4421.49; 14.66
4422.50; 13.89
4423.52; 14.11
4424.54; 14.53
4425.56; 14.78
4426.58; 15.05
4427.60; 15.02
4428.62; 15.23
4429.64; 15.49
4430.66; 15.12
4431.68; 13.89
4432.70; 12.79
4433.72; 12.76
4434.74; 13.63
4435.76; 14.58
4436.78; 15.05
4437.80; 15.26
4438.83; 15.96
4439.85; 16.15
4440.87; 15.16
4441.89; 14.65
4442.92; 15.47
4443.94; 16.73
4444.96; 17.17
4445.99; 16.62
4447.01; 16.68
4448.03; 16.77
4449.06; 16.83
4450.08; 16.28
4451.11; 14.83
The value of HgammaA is -4.6 A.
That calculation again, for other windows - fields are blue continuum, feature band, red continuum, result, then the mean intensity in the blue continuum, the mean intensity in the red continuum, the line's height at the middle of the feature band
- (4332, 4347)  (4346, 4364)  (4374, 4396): -0.3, 14.1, 13.9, 14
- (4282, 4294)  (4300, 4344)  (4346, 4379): 0.4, 11.9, 14.2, 13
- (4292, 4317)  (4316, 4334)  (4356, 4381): -2.5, 11.1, 14.5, 12.2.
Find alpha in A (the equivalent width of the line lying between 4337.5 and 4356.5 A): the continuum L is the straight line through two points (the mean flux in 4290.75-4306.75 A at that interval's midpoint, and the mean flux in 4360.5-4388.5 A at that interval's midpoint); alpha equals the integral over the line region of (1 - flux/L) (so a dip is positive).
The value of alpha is -1.48 A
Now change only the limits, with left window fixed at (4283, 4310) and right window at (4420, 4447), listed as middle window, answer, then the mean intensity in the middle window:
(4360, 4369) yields -1.5 A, 15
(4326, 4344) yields -3.5 A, 14.4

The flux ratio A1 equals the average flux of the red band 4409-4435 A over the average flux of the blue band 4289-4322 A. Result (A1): 1.26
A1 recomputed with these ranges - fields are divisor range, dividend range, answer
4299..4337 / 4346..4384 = 1.13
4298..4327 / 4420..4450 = 1.29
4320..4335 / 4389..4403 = 1.02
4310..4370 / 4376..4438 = 1.02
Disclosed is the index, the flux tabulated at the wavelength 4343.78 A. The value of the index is 13.41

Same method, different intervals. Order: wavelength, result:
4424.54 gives 14.53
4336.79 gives 13.99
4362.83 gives 16.31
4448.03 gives 16.77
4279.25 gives 13.99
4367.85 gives 14.12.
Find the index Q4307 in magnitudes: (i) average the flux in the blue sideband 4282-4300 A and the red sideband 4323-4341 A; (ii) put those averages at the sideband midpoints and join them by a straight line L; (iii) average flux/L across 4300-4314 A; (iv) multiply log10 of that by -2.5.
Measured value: 0.20 mag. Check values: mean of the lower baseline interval 11.6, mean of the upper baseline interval 13.9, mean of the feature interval 10.4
